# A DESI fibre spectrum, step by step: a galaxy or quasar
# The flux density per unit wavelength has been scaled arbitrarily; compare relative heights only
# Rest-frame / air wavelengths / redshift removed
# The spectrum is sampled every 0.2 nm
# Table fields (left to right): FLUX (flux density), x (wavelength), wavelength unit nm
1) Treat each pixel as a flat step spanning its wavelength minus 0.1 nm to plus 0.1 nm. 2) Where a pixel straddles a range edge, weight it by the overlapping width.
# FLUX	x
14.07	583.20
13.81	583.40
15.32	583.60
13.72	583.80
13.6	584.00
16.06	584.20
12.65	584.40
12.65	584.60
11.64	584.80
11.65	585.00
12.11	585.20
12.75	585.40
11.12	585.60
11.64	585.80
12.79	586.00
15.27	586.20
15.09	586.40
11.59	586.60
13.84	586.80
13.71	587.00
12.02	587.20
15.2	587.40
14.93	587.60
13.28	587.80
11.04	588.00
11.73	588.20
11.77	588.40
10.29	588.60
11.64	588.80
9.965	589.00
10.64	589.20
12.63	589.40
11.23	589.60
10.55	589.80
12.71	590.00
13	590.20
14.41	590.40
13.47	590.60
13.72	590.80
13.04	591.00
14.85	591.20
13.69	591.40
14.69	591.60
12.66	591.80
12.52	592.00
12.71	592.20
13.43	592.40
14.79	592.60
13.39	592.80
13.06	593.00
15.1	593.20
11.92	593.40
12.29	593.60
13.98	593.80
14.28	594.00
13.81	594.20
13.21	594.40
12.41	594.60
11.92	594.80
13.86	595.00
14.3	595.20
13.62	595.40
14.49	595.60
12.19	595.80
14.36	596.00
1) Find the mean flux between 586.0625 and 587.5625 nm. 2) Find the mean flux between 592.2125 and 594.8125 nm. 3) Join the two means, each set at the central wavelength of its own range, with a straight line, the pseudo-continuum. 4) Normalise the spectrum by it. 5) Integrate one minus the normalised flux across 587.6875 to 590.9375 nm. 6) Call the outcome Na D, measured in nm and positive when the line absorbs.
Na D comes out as 0.39 nm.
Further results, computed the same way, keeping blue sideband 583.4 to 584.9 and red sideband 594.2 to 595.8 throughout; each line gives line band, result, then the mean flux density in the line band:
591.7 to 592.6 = 0.03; 13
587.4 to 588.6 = 0.09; 12.6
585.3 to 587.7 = 0.05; 13.3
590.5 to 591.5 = -0.02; 13.8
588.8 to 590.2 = 0.22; 11.4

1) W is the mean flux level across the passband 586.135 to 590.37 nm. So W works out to 12.5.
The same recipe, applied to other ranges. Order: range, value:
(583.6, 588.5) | 13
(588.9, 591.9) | 12.8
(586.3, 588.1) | 13.4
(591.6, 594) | 13.4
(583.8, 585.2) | 13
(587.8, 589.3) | 11.2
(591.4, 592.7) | 13.5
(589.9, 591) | 13.4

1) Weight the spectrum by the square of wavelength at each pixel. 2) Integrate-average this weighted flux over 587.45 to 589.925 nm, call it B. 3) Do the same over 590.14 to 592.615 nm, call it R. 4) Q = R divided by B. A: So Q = 1.17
